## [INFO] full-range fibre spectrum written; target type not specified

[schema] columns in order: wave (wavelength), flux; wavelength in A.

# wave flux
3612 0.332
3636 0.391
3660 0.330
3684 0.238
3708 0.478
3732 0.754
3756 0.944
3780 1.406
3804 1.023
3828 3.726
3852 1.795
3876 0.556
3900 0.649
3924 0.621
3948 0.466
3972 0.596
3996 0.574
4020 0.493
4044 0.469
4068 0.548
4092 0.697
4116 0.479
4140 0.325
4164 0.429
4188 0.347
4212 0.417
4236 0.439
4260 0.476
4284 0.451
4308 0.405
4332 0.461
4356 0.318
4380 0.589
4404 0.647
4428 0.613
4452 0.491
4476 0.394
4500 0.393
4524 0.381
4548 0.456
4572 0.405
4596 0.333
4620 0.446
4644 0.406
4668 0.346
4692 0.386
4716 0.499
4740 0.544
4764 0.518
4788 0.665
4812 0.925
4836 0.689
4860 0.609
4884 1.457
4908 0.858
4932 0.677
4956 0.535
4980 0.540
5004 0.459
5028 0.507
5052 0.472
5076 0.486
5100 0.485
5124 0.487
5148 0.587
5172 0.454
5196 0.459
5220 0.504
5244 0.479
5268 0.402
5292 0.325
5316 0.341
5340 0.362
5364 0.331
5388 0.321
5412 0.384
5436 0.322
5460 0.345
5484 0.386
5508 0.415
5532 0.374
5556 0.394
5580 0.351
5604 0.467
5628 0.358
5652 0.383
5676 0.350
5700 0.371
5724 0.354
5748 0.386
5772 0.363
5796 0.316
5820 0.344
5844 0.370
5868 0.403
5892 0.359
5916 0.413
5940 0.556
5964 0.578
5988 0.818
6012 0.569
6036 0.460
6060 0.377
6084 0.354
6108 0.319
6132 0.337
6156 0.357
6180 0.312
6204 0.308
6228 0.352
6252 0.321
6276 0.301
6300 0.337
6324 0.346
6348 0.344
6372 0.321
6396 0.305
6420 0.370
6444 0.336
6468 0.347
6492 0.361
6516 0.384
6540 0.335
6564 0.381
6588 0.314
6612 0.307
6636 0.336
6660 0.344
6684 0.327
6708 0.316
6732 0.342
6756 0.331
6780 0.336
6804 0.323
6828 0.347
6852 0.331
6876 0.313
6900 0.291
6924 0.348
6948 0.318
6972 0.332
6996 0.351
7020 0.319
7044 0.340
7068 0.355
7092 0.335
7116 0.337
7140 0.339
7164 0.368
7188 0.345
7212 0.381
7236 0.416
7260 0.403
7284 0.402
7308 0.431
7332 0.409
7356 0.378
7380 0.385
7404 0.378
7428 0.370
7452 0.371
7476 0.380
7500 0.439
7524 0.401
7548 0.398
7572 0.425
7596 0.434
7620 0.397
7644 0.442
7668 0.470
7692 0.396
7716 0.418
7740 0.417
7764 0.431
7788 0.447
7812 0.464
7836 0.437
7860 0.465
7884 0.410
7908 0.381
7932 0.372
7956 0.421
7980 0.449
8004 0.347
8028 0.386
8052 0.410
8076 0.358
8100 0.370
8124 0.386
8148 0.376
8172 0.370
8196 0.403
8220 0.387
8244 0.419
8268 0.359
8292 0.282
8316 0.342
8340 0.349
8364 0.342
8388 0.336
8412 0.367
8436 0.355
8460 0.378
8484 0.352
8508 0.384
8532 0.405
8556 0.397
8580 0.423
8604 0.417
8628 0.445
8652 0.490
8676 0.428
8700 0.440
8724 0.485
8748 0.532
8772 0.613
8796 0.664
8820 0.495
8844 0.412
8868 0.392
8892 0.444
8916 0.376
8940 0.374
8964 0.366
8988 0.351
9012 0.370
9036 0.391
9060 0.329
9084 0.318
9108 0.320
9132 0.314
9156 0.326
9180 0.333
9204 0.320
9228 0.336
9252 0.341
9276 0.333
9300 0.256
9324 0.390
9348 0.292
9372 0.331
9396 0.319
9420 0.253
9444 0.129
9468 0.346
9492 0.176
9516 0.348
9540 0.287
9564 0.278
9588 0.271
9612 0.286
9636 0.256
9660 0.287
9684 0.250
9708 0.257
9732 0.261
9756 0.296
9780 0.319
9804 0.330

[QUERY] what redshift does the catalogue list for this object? 2.14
